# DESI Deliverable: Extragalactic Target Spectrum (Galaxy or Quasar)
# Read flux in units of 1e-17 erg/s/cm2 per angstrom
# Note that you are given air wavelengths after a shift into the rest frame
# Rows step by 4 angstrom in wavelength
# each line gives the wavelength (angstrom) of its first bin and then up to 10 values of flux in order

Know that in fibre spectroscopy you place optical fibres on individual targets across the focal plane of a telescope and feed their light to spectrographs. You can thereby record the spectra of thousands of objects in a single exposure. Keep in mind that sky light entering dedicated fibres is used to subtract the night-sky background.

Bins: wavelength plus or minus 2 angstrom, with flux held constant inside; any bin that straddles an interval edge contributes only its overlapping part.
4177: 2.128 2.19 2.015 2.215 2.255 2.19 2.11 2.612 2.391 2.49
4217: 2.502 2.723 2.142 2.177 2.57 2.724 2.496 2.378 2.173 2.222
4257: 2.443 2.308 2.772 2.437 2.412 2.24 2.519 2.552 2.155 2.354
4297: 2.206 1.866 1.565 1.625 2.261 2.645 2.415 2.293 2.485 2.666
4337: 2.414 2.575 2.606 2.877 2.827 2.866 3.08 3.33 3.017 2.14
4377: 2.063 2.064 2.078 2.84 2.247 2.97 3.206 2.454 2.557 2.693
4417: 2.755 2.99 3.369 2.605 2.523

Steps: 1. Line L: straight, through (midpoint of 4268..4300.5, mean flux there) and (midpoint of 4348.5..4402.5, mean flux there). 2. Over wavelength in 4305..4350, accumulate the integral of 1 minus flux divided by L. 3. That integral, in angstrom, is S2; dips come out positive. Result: 1.9 angstrom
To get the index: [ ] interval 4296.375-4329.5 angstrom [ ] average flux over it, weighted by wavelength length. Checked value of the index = 2.13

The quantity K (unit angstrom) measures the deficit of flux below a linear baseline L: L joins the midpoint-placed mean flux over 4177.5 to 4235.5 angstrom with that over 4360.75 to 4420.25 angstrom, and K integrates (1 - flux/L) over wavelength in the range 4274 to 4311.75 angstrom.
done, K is 5.1 angstrom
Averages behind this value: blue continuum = 2.33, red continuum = 2.63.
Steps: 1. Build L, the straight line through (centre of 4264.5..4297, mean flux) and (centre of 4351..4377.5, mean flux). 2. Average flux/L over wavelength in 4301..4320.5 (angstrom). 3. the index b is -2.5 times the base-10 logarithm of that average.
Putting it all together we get 0.24 mag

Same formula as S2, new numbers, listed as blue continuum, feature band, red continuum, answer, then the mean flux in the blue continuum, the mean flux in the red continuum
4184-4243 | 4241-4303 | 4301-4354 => 1.0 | 2.38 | 2.38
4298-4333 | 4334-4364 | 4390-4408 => -4.6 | 2.18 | 2.72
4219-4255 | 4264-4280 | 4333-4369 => 0.5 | 2.4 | 2.82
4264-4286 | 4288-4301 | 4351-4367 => 2.1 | 2.47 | 3.03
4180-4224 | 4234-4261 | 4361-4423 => 0.0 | 2.33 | 2.64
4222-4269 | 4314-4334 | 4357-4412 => 0.4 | 2.41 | 2.63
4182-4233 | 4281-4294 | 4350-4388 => 0.5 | 2.33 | 2.62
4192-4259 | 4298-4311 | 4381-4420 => 4.0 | 2.39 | 2.62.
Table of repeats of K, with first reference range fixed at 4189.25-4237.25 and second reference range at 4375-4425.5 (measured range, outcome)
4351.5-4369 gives -3.2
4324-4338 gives 0.3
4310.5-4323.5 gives 0.6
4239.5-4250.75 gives 0.4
